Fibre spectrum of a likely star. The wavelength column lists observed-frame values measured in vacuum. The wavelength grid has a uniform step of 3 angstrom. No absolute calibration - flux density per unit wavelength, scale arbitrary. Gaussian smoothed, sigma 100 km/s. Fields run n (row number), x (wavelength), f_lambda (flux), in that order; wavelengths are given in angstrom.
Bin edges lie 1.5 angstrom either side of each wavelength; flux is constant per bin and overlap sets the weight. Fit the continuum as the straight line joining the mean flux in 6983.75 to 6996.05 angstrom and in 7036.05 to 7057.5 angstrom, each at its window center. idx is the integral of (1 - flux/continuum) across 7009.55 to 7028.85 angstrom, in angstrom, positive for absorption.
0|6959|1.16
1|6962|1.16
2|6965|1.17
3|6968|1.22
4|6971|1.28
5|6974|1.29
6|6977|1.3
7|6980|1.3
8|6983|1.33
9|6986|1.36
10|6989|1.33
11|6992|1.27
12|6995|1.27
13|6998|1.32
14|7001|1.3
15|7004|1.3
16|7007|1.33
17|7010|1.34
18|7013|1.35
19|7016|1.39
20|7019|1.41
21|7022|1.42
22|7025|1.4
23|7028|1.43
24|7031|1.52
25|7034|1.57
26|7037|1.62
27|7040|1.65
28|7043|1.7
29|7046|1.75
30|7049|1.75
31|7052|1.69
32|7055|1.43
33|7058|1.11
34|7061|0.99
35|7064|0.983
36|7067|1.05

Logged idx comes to 1.1 angstrom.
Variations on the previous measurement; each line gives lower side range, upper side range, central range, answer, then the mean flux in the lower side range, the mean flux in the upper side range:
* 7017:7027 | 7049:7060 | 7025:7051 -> -3.4 angstrom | 1.41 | 1.44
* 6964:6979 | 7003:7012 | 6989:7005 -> 0.1 angstrom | 1.26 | 1.33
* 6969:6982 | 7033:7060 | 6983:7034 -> 2.1 angstrom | 1.29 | 1.57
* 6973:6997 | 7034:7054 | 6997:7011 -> 1.1 angstrom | 1.31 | 1.68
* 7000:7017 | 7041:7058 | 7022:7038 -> -0.2 angstrom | 1.33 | 1.61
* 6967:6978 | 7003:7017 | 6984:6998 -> 0.0 angstrom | 1.27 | 1.34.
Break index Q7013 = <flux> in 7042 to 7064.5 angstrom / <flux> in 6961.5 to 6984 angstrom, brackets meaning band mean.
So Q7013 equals 1.1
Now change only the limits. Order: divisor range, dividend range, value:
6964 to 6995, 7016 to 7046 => 1.19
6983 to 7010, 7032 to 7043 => 1.23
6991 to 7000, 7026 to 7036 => 1.17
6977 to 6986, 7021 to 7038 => 1.13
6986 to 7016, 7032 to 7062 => 1.16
